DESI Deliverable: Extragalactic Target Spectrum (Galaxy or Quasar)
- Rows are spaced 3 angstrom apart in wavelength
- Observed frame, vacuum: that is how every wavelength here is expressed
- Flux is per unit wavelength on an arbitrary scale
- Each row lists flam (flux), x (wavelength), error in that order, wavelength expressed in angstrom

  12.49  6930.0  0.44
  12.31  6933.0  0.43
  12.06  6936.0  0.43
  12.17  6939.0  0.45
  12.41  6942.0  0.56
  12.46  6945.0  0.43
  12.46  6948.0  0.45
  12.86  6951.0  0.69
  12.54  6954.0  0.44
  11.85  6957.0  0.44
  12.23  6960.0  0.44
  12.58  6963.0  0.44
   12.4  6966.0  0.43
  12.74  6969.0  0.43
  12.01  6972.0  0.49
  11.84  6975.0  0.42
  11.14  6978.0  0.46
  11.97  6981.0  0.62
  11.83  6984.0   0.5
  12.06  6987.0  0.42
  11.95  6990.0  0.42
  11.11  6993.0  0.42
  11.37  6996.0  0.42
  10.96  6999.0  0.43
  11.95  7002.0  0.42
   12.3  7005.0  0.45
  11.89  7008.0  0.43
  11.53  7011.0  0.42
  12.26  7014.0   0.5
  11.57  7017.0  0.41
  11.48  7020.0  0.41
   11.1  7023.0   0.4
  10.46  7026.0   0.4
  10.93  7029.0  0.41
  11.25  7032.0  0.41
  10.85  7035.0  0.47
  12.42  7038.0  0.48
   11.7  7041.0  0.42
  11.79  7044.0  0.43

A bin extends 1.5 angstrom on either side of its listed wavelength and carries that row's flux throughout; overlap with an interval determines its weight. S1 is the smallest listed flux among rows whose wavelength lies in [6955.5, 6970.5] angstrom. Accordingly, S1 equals 11.85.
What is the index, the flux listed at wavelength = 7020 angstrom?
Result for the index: 11.48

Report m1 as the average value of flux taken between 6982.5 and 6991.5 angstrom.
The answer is 11.9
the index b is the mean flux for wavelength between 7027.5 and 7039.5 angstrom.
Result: 11.4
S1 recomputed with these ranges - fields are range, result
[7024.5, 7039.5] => 10.46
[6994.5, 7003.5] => 10.96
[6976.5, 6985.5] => 11.14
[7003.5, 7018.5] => 11.53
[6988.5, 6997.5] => 11.11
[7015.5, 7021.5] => 11.48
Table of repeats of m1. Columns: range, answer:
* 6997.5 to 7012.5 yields 11.7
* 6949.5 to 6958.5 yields 12.4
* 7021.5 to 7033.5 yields 10.9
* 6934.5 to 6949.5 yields 12.3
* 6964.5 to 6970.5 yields 12.6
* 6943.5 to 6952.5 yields 12.6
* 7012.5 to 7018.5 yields 11.9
